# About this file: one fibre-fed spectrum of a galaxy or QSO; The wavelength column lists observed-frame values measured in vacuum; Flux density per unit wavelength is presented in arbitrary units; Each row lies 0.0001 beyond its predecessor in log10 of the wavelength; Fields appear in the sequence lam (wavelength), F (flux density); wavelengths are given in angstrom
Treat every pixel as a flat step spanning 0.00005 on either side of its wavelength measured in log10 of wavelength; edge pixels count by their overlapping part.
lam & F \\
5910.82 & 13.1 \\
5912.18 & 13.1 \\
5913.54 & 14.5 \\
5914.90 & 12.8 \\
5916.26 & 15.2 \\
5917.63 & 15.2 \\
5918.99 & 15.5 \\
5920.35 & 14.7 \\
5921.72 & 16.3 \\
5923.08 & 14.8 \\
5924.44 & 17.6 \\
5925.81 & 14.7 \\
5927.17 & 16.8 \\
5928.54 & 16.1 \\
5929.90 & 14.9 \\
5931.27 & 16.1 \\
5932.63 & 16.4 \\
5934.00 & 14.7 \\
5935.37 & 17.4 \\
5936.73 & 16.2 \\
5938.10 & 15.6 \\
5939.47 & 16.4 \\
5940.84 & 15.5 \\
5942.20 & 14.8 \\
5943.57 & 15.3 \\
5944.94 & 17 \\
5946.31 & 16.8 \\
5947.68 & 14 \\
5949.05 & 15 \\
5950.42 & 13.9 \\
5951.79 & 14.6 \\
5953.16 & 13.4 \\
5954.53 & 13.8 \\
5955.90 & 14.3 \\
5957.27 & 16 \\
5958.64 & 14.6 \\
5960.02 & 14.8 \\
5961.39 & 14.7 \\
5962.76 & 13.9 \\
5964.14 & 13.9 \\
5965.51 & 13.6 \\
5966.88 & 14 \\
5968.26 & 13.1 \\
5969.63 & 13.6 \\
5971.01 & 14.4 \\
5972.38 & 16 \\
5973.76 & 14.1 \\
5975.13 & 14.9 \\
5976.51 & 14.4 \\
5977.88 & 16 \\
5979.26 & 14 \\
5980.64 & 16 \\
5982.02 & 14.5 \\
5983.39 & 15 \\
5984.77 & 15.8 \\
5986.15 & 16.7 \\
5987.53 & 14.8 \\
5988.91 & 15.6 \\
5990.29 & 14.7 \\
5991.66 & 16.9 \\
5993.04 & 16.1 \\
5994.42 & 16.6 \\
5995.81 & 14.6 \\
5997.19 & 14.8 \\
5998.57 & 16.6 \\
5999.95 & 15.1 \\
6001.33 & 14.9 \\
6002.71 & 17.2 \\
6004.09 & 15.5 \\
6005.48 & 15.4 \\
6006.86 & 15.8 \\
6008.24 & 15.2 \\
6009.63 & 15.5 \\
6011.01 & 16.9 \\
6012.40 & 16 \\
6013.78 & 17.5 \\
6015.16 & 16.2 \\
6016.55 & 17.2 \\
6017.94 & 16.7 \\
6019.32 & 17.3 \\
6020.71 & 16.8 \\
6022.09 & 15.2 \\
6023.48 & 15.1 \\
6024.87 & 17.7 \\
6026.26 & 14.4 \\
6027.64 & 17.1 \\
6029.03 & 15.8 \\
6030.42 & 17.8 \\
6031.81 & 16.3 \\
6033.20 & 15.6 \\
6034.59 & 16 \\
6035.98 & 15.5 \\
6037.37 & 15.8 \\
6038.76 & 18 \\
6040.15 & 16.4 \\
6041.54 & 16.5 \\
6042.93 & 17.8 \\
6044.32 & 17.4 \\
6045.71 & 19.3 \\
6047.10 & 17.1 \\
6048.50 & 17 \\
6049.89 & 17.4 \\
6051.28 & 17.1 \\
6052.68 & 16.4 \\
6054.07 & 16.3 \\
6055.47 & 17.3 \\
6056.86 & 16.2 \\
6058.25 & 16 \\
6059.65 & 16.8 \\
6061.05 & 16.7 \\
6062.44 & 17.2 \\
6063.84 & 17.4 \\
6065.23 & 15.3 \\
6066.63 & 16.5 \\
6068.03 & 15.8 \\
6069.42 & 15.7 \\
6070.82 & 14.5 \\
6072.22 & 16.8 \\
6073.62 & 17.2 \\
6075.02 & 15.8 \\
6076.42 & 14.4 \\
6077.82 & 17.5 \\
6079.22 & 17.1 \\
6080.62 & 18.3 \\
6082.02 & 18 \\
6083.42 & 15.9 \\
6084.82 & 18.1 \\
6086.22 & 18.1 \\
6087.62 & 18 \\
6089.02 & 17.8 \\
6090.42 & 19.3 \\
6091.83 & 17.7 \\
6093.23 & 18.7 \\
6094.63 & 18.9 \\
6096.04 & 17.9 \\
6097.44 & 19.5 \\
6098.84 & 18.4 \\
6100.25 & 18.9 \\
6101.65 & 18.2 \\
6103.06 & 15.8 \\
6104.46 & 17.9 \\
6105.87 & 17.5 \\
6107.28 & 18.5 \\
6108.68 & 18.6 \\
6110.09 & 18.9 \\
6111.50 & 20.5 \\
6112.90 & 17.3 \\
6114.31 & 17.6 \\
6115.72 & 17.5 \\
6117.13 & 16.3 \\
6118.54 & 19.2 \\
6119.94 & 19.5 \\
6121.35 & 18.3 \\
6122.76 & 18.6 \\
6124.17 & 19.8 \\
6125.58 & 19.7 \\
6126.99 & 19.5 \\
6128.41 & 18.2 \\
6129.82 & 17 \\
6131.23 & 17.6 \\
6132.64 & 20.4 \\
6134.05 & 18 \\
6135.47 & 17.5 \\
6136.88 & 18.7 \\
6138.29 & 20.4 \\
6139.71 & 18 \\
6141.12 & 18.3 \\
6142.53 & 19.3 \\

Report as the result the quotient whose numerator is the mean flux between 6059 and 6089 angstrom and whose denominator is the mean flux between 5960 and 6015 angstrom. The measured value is 1.10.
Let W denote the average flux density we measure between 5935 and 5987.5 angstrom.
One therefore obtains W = 14.9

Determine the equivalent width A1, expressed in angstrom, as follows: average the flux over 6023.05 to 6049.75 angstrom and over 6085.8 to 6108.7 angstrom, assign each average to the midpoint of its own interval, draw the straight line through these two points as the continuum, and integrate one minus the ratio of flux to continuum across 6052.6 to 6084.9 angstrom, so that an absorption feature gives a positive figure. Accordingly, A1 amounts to 1.8 angstrom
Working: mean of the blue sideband 16.7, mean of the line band 16.5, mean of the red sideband 18.2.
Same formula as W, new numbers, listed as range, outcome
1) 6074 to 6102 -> 17.8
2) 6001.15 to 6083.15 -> 16.5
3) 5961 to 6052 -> 15.8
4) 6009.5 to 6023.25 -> 16.5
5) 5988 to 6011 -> 15.7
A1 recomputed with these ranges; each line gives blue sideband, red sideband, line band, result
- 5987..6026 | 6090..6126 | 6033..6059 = 0.2 angstrom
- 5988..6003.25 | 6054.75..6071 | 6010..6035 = -0.7 angstrom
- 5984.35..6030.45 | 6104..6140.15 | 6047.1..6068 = 0.5 angstrom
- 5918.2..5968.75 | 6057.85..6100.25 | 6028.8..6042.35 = 0.1 angstrom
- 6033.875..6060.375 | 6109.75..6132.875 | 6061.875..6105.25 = 0.9 angstrom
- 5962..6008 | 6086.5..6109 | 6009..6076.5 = 0.6 angstrom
